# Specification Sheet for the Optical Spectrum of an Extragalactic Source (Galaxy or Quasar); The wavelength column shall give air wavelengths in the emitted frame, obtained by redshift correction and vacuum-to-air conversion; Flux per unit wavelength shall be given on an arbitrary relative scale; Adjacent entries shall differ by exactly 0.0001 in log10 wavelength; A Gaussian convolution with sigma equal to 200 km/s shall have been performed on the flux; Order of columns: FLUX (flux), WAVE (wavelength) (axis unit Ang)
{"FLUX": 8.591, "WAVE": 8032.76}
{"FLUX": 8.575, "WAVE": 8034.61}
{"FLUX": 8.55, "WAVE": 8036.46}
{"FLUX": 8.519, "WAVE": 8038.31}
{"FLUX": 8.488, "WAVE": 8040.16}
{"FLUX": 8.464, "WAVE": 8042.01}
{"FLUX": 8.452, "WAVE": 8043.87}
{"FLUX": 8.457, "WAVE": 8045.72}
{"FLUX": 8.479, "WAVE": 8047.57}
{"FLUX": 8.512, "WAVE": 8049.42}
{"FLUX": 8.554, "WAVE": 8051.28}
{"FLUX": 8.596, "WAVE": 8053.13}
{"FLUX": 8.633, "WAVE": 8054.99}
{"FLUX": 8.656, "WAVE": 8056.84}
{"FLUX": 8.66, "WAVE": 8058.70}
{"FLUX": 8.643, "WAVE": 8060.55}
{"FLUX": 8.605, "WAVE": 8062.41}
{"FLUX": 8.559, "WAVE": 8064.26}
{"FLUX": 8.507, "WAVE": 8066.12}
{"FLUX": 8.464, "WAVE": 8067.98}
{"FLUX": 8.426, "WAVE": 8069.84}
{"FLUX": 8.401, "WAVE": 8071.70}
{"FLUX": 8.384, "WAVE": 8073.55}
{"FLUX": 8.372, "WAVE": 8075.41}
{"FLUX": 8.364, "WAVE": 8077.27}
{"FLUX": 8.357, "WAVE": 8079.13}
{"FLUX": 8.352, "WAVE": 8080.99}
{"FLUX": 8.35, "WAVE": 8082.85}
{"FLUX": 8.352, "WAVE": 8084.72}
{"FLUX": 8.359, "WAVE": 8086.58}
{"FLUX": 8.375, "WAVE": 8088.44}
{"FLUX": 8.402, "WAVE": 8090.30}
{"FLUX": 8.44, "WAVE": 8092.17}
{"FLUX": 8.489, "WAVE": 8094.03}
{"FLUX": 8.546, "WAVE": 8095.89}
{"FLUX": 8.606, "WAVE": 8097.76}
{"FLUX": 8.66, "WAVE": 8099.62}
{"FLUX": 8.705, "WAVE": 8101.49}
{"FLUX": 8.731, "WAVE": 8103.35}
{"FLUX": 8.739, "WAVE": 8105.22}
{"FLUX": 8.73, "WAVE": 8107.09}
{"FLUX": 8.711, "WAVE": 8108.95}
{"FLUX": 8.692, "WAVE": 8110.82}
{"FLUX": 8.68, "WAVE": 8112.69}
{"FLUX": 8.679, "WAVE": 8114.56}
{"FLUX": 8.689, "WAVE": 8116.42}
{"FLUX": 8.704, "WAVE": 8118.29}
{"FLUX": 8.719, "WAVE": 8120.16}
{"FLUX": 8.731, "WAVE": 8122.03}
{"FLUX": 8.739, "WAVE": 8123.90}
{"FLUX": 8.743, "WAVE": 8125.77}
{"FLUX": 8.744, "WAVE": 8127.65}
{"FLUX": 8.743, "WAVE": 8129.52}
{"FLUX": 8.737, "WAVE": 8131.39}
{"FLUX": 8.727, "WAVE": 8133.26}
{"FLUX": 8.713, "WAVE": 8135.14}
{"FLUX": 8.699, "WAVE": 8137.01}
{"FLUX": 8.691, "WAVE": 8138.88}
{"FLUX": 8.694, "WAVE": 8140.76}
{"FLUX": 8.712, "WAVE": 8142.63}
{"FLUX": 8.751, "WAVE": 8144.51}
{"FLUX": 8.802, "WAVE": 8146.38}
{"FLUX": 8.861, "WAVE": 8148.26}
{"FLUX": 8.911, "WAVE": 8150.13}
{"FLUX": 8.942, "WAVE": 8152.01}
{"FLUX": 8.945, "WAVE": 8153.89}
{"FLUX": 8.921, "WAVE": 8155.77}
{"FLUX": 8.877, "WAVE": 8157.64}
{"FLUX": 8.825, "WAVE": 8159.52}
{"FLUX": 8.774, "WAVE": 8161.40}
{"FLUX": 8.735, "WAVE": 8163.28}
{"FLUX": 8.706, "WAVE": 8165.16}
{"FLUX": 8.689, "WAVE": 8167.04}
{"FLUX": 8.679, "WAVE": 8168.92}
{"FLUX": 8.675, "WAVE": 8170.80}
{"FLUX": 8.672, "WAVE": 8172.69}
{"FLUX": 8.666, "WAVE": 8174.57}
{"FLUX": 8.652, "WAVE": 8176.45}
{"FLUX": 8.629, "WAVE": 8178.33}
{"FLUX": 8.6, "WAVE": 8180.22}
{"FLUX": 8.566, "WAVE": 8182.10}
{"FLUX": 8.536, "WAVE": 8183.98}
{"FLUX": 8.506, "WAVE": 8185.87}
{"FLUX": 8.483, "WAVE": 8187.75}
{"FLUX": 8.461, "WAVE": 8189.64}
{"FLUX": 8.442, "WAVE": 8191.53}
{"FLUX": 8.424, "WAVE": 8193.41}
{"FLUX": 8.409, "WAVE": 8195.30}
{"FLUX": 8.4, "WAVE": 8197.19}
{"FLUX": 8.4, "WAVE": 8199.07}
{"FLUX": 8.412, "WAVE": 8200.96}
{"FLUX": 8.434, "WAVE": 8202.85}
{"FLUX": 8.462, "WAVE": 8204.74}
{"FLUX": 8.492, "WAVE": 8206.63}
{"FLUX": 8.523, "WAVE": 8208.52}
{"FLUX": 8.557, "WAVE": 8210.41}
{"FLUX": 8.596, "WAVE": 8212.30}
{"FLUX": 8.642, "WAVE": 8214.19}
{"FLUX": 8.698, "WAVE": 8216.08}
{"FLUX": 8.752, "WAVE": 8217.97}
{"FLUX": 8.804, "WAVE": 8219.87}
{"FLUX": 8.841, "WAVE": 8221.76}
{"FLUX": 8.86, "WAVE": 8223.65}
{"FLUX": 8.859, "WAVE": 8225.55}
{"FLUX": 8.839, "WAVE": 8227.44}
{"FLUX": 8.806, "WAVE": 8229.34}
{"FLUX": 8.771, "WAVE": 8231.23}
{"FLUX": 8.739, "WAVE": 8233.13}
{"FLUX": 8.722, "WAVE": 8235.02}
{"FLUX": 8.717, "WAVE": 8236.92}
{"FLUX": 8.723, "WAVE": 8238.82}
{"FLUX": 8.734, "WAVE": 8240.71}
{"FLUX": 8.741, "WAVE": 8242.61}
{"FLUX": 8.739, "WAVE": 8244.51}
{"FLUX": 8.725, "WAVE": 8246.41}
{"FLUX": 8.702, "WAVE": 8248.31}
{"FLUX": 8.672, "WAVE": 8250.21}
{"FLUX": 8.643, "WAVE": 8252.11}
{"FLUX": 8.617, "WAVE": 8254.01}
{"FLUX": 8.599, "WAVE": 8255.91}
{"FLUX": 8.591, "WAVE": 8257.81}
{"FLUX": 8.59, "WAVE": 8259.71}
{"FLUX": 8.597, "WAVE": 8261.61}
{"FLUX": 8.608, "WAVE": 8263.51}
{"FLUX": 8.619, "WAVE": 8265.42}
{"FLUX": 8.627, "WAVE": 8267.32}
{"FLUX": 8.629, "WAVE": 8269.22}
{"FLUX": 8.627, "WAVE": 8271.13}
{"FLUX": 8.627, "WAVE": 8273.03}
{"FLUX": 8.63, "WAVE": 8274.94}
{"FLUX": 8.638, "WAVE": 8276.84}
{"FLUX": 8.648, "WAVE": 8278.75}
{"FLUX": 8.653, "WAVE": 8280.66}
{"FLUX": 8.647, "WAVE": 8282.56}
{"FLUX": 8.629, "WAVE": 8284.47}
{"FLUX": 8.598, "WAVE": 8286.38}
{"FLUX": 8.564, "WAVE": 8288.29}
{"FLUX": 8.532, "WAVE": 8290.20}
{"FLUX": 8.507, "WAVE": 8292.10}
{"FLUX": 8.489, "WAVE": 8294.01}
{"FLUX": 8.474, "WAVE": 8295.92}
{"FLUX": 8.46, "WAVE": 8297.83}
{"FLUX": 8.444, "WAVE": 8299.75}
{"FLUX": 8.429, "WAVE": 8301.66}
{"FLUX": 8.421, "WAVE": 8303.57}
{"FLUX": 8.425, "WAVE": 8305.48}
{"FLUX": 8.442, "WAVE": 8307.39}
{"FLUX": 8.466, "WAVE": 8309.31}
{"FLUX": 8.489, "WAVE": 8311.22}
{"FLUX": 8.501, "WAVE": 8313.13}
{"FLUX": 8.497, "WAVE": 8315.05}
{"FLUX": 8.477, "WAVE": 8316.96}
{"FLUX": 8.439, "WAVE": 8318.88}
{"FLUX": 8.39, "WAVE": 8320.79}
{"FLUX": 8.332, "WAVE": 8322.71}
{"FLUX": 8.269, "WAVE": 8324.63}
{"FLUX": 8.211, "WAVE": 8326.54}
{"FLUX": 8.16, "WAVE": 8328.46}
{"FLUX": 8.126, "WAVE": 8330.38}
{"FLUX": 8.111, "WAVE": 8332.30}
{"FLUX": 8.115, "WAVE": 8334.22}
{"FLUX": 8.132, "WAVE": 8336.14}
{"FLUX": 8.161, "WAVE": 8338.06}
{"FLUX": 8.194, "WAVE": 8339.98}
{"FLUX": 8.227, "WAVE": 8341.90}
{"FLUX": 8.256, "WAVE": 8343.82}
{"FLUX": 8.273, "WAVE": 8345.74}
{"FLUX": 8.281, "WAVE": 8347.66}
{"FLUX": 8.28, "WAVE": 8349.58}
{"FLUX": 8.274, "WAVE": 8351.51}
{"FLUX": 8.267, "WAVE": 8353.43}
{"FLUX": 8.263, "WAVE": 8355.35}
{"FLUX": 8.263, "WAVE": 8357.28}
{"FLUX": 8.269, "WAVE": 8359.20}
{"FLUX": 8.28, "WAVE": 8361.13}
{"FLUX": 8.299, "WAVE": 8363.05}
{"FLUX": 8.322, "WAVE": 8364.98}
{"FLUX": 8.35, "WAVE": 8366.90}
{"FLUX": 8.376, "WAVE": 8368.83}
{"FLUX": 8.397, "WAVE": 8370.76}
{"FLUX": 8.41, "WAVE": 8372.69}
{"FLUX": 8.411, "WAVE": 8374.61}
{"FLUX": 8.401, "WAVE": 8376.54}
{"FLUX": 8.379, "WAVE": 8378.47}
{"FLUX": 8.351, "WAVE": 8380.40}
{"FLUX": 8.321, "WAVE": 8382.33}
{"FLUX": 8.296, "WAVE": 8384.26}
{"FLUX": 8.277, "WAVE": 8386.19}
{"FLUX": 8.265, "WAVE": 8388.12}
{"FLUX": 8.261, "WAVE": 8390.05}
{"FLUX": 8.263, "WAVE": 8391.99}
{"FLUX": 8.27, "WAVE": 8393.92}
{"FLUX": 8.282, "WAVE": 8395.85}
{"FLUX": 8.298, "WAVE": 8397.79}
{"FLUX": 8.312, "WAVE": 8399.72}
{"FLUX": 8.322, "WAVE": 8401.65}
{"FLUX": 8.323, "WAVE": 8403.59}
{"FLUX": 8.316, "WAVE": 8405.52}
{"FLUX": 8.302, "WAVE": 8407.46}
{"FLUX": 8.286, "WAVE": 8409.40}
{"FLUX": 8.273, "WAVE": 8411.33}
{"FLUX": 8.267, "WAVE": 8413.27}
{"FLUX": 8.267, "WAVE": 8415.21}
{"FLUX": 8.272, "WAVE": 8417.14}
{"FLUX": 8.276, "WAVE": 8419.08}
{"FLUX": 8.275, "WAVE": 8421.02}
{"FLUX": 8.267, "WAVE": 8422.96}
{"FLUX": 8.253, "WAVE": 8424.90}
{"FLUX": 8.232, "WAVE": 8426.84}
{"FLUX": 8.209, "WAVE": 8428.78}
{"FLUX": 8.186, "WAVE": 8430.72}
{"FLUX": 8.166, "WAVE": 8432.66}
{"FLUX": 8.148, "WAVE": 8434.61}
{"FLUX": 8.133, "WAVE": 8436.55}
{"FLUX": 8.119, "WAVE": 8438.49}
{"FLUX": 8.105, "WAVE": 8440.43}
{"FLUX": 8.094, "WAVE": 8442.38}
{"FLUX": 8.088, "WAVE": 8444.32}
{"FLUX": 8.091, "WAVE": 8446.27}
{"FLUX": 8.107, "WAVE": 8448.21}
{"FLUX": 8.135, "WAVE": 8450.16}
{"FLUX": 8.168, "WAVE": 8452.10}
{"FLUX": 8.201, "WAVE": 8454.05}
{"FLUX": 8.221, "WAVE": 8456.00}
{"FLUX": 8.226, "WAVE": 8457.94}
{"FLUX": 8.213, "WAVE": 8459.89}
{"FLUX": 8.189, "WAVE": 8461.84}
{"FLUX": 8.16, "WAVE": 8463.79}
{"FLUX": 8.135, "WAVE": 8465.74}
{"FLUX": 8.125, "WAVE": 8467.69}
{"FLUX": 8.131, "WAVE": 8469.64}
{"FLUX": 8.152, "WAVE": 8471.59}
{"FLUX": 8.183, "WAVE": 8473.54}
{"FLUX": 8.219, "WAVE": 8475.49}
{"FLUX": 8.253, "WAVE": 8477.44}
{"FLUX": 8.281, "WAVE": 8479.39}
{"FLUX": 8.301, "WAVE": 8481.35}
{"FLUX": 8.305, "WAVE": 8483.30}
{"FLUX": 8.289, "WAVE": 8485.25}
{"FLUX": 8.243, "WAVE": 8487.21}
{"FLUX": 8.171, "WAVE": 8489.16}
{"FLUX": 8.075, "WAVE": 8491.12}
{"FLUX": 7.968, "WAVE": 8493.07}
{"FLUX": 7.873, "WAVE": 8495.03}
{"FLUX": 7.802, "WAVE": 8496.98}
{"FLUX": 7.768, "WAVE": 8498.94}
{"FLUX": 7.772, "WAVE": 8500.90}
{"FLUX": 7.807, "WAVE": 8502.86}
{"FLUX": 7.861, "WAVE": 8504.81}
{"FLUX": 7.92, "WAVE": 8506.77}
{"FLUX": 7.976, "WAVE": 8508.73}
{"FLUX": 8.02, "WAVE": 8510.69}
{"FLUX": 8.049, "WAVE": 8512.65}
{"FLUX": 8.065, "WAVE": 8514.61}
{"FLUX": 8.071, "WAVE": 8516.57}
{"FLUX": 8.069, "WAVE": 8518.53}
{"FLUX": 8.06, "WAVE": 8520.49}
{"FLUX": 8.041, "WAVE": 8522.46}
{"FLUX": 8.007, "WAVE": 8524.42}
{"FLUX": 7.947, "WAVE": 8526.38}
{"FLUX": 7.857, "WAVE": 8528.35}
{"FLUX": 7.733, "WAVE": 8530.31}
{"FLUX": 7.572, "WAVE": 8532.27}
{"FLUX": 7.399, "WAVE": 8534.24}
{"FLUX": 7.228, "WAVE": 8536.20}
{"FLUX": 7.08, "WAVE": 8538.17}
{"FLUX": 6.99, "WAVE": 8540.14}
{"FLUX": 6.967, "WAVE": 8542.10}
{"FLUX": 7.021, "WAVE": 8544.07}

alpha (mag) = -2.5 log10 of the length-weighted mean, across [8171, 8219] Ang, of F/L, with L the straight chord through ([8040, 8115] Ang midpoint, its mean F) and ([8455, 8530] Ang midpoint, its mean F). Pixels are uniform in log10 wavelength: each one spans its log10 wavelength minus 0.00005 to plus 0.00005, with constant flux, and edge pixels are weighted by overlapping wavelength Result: -0.02 mag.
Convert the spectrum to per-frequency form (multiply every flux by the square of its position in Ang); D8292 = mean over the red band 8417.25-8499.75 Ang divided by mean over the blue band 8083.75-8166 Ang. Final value 1.02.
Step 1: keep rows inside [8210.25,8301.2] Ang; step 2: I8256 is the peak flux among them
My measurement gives 8.86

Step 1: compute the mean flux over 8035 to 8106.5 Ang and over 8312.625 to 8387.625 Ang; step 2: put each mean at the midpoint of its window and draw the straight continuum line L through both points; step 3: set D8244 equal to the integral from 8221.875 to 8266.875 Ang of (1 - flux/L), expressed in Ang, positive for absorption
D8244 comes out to -1.77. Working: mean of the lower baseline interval 8.51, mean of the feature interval 8.71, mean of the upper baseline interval 8.3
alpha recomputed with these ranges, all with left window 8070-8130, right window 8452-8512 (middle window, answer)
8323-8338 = 0.02 mag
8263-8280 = -0.03 mag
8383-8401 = -0.01 mag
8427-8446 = 0.00 mag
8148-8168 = -0.04 mag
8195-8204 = 0.00 mag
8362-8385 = -0.02 mag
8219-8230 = -0.05 mag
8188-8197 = 0.00 mag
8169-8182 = -0.02 mag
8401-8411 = -0.02 mag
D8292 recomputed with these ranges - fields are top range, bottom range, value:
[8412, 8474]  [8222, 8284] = 0.99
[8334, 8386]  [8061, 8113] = 1.04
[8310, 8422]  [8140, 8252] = 1.00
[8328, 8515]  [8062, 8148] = 1.03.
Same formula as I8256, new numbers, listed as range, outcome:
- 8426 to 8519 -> 8.305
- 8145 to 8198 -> 8.945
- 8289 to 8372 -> 8.532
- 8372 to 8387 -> 8.411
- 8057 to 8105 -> 8.731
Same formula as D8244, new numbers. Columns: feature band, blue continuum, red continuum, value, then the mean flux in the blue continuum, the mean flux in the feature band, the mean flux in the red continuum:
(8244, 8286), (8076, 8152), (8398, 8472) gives -1.0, 8.64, 8.64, 8.21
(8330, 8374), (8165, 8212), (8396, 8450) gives 0.3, 8.54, 8.26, 8.22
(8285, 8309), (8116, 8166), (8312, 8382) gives -0.2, 8.77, 8.48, 8.3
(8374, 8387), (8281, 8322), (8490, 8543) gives -0.2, 8.49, 8.35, 7.78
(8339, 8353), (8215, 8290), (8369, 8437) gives 0.3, 8.69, 8.26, 8.29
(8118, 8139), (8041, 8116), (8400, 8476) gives -0.6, 8.53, 8.73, 8.2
